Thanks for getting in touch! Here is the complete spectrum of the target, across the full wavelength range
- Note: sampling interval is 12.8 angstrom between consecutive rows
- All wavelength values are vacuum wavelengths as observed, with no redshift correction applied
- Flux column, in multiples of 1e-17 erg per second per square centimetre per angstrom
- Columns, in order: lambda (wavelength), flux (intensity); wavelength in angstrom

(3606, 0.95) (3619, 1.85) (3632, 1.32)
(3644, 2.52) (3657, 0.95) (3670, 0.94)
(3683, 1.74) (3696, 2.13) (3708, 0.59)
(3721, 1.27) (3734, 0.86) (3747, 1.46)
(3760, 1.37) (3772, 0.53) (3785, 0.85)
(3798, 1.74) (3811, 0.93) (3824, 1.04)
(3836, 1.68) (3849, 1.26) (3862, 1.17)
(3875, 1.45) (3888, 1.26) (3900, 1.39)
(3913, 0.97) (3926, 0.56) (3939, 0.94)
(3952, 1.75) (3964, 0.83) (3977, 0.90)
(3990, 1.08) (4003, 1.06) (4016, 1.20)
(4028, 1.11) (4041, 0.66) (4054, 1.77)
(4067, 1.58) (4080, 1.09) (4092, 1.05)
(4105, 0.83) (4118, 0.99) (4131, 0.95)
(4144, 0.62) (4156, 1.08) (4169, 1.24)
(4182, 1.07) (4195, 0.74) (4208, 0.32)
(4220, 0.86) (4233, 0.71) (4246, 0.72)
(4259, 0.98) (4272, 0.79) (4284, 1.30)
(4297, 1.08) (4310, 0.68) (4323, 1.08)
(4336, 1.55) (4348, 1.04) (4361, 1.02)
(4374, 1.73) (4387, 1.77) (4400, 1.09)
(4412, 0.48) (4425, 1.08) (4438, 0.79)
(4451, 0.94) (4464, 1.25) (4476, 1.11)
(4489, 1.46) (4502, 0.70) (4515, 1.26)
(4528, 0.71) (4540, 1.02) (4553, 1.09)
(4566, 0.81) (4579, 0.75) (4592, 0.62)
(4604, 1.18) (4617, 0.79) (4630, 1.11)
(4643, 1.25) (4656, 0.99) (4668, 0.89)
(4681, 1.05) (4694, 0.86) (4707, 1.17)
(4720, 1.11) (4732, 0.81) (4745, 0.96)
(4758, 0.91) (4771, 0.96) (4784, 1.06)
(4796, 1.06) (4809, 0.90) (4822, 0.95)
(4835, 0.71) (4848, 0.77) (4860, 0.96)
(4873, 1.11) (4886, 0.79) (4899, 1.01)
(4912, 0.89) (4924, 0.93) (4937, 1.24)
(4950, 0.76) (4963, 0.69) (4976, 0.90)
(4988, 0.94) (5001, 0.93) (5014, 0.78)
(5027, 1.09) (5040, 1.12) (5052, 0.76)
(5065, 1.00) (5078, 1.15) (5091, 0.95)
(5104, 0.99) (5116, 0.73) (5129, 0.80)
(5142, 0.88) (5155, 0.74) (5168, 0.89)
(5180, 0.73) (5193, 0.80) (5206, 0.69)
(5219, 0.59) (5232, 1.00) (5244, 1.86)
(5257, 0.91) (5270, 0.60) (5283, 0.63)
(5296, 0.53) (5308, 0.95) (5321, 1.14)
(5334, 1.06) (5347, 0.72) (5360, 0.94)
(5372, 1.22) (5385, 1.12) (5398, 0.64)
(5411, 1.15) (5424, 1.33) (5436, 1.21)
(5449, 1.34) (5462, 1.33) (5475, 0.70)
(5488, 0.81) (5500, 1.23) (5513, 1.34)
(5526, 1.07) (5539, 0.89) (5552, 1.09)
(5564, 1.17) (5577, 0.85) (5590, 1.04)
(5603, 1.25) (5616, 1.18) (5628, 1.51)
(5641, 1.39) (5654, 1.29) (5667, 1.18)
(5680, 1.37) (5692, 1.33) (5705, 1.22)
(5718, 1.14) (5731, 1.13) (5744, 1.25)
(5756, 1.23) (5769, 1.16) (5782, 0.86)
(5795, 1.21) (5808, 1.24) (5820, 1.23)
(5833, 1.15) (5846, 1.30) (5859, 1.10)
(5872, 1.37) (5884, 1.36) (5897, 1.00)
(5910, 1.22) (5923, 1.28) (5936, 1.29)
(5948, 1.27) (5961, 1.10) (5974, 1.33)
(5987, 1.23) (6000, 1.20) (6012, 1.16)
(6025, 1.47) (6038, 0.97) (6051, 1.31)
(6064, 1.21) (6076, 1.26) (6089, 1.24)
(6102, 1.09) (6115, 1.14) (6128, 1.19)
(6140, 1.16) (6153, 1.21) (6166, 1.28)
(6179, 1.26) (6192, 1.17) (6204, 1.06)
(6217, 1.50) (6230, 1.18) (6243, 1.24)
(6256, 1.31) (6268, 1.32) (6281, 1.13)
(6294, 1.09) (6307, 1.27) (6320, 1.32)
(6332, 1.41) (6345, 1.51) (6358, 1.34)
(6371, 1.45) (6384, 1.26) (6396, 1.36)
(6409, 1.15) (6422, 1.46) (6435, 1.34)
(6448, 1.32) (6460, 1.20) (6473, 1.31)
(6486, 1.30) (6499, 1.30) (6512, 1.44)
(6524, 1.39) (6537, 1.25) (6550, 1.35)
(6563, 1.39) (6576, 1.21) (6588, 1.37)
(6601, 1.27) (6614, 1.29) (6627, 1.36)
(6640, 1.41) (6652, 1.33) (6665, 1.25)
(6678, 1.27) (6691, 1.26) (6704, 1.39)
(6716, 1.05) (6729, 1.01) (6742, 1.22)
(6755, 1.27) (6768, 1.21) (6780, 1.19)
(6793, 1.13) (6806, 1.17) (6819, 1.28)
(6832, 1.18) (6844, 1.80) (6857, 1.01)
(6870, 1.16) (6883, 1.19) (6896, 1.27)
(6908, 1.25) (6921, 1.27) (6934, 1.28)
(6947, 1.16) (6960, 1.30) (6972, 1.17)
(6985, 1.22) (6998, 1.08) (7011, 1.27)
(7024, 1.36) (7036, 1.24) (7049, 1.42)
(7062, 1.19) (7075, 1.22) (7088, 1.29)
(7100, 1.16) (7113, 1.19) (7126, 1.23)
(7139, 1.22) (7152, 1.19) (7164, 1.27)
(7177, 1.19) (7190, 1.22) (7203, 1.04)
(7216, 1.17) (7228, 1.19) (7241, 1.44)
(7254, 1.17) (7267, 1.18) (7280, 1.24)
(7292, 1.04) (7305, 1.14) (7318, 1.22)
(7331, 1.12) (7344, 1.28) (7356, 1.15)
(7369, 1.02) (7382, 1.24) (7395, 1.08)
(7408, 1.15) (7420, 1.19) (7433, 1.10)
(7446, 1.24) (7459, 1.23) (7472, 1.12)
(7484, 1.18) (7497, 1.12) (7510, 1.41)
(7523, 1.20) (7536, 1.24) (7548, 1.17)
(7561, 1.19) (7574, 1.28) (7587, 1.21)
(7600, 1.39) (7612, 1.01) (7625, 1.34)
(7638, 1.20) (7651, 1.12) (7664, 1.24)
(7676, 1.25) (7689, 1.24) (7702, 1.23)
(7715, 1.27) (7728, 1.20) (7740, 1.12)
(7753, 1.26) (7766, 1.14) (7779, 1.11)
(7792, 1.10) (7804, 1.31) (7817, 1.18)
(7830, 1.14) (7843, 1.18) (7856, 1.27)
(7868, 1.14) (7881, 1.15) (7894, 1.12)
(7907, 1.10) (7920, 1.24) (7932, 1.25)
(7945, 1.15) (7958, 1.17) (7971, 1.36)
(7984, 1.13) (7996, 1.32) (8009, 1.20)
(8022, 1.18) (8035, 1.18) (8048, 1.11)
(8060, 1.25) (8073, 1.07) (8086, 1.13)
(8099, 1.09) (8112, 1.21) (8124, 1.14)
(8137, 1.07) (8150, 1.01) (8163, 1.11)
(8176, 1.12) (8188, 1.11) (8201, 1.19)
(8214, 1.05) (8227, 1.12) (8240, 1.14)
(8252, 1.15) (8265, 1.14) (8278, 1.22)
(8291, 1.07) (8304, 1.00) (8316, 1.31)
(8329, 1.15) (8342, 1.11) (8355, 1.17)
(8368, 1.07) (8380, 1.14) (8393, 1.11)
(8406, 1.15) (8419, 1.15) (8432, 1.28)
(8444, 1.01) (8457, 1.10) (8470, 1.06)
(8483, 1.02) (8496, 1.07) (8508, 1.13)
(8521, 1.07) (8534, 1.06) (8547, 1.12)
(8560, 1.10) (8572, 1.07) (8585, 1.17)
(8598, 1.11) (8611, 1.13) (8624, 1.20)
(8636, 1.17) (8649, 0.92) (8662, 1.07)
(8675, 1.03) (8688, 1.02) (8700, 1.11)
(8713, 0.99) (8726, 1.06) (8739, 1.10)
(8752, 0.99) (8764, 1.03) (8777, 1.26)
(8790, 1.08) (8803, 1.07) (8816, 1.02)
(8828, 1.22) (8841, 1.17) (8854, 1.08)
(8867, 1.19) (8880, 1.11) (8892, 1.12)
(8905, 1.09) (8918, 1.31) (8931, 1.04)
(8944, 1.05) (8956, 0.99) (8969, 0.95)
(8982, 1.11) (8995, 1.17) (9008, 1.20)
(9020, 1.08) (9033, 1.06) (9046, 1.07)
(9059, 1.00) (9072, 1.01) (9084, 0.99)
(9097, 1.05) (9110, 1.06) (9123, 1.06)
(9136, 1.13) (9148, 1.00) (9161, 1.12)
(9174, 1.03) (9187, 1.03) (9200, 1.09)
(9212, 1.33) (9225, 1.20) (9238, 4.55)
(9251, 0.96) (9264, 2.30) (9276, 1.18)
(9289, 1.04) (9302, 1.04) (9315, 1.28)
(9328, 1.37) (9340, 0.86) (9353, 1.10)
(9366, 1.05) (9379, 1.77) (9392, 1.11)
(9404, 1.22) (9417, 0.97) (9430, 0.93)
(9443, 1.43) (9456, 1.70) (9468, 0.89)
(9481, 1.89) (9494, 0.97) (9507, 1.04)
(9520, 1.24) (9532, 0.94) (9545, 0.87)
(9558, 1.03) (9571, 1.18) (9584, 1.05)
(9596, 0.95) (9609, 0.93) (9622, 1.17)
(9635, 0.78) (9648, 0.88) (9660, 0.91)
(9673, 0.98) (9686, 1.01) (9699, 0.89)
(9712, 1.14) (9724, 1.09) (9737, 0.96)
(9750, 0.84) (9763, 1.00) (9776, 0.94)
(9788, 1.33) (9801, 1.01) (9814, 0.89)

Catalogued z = 0.41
